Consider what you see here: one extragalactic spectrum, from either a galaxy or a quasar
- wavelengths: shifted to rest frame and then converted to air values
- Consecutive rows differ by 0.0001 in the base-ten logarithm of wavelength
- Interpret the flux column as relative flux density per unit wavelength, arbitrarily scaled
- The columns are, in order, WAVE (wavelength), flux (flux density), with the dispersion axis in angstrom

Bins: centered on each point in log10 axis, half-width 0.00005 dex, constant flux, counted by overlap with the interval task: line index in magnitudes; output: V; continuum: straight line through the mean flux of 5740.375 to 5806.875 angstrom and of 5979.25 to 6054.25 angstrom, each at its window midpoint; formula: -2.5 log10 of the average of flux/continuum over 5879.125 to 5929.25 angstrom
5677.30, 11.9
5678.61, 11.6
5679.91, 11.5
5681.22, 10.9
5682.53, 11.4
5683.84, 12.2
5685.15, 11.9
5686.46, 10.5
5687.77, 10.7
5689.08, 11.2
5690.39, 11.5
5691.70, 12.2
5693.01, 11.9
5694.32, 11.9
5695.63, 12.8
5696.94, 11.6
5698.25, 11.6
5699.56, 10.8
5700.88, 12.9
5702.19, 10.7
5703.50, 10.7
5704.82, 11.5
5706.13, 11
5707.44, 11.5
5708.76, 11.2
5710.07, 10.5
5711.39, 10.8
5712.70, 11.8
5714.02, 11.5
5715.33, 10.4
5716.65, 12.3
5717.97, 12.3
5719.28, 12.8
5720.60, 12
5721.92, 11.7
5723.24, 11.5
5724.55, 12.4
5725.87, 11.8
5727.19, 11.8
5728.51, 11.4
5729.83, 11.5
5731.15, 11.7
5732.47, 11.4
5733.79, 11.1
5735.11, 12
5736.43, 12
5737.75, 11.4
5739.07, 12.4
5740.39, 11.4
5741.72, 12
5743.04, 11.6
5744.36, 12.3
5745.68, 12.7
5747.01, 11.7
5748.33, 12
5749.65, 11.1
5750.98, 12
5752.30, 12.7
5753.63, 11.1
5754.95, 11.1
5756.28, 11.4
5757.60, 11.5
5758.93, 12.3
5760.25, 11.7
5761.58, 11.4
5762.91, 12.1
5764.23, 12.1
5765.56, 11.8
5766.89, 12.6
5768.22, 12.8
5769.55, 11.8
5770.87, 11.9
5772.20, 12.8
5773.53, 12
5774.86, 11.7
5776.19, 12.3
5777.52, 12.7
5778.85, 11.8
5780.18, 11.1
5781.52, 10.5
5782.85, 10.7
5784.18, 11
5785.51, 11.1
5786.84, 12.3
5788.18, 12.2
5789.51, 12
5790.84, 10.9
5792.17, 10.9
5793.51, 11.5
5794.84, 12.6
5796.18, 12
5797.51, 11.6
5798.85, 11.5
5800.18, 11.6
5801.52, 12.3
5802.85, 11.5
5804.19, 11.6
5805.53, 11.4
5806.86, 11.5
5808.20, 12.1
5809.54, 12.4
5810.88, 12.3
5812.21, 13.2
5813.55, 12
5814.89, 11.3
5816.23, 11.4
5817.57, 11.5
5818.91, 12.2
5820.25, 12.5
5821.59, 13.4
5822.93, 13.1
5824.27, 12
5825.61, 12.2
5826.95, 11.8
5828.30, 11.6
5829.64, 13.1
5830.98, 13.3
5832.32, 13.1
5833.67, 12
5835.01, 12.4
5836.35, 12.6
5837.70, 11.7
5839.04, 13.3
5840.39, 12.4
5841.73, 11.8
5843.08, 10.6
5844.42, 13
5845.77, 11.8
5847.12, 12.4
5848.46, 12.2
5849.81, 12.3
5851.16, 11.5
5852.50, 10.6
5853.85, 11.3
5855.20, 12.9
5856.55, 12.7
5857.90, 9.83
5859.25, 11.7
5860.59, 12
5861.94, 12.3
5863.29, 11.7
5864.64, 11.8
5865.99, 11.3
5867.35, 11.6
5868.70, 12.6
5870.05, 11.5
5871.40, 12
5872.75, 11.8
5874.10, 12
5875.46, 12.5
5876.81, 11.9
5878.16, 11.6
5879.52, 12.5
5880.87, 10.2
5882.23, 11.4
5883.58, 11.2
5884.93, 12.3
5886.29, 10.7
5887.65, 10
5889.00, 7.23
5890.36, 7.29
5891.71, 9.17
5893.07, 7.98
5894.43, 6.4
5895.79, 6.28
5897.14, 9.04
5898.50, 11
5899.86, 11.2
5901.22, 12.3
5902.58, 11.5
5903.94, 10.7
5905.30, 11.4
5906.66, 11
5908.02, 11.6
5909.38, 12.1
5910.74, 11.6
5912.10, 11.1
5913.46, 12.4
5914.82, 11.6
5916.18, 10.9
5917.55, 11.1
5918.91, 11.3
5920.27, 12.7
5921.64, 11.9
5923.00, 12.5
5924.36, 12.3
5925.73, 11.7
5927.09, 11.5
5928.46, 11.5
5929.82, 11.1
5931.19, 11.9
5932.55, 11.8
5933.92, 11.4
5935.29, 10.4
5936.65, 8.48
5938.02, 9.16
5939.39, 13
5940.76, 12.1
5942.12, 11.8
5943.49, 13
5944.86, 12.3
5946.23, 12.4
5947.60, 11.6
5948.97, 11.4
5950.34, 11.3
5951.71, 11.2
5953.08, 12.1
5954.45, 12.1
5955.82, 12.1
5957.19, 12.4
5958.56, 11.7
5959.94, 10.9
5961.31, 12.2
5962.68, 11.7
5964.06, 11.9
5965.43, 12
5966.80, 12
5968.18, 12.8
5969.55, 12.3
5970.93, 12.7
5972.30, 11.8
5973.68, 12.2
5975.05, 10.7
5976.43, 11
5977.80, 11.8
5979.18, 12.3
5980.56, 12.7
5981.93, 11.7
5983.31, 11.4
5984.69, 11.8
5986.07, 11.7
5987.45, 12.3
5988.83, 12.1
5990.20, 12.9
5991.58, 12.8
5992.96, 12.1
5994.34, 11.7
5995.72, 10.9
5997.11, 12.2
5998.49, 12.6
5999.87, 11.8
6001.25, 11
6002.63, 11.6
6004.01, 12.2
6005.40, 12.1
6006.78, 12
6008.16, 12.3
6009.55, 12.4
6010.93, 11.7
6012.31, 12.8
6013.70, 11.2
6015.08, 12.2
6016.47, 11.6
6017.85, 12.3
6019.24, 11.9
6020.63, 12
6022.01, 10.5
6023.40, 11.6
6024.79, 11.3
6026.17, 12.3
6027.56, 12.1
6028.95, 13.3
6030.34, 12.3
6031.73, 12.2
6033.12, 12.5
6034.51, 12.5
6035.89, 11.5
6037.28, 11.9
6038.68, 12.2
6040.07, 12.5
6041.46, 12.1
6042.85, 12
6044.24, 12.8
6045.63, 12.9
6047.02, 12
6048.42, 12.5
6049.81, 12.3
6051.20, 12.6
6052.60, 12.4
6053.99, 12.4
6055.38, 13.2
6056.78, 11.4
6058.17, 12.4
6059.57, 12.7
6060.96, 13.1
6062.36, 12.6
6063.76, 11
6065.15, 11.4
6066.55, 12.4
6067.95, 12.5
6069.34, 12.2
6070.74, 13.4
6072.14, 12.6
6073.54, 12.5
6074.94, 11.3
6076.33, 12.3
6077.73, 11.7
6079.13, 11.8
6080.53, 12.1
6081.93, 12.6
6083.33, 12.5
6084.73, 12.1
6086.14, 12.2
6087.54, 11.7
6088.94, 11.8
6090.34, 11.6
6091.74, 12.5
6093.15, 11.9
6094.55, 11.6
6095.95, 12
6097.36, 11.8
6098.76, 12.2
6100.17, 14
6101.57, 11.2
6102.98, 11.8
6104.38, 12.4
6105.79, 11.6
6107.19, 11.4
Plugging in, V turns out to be 0.113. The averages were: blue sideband 11.8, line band 10.8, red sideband 12.1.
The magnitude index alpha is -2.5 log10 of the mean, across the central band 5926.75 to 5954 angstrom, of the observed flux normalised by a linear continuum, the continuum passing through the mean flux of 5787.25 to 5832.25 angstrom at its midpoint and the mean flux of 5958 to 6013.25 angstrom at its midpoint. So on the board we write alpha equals 0.05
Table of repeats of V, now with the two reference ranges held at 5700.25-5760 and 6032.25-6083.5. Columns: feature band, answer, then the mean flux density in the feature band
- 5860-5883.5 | 0.014 mag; 11.8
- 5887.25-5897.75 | 0.456 mag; 7.87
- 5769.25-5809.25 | 0.007 mag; 11.7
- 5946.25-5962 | 0.031 mag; 11.8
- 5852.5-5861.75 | 0.020 mag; 11.7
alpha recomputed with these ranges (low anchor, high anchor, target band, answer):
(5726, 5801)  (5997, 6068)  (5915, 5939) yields 0.06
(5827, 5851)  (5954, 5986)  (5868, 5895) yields 0.15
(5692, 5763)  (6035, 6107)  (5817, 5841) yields -0.06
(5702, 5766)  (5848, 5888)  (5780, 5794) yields 0.04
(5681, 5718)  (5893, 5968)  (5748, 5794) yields -0.03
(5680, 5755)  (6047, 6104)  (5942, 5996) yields 0.01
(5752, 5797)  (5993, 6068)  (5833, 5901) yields 0.07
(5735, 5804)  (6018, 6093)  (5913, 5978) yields 0.03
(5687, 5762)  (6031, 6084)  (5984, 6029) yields 0.02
